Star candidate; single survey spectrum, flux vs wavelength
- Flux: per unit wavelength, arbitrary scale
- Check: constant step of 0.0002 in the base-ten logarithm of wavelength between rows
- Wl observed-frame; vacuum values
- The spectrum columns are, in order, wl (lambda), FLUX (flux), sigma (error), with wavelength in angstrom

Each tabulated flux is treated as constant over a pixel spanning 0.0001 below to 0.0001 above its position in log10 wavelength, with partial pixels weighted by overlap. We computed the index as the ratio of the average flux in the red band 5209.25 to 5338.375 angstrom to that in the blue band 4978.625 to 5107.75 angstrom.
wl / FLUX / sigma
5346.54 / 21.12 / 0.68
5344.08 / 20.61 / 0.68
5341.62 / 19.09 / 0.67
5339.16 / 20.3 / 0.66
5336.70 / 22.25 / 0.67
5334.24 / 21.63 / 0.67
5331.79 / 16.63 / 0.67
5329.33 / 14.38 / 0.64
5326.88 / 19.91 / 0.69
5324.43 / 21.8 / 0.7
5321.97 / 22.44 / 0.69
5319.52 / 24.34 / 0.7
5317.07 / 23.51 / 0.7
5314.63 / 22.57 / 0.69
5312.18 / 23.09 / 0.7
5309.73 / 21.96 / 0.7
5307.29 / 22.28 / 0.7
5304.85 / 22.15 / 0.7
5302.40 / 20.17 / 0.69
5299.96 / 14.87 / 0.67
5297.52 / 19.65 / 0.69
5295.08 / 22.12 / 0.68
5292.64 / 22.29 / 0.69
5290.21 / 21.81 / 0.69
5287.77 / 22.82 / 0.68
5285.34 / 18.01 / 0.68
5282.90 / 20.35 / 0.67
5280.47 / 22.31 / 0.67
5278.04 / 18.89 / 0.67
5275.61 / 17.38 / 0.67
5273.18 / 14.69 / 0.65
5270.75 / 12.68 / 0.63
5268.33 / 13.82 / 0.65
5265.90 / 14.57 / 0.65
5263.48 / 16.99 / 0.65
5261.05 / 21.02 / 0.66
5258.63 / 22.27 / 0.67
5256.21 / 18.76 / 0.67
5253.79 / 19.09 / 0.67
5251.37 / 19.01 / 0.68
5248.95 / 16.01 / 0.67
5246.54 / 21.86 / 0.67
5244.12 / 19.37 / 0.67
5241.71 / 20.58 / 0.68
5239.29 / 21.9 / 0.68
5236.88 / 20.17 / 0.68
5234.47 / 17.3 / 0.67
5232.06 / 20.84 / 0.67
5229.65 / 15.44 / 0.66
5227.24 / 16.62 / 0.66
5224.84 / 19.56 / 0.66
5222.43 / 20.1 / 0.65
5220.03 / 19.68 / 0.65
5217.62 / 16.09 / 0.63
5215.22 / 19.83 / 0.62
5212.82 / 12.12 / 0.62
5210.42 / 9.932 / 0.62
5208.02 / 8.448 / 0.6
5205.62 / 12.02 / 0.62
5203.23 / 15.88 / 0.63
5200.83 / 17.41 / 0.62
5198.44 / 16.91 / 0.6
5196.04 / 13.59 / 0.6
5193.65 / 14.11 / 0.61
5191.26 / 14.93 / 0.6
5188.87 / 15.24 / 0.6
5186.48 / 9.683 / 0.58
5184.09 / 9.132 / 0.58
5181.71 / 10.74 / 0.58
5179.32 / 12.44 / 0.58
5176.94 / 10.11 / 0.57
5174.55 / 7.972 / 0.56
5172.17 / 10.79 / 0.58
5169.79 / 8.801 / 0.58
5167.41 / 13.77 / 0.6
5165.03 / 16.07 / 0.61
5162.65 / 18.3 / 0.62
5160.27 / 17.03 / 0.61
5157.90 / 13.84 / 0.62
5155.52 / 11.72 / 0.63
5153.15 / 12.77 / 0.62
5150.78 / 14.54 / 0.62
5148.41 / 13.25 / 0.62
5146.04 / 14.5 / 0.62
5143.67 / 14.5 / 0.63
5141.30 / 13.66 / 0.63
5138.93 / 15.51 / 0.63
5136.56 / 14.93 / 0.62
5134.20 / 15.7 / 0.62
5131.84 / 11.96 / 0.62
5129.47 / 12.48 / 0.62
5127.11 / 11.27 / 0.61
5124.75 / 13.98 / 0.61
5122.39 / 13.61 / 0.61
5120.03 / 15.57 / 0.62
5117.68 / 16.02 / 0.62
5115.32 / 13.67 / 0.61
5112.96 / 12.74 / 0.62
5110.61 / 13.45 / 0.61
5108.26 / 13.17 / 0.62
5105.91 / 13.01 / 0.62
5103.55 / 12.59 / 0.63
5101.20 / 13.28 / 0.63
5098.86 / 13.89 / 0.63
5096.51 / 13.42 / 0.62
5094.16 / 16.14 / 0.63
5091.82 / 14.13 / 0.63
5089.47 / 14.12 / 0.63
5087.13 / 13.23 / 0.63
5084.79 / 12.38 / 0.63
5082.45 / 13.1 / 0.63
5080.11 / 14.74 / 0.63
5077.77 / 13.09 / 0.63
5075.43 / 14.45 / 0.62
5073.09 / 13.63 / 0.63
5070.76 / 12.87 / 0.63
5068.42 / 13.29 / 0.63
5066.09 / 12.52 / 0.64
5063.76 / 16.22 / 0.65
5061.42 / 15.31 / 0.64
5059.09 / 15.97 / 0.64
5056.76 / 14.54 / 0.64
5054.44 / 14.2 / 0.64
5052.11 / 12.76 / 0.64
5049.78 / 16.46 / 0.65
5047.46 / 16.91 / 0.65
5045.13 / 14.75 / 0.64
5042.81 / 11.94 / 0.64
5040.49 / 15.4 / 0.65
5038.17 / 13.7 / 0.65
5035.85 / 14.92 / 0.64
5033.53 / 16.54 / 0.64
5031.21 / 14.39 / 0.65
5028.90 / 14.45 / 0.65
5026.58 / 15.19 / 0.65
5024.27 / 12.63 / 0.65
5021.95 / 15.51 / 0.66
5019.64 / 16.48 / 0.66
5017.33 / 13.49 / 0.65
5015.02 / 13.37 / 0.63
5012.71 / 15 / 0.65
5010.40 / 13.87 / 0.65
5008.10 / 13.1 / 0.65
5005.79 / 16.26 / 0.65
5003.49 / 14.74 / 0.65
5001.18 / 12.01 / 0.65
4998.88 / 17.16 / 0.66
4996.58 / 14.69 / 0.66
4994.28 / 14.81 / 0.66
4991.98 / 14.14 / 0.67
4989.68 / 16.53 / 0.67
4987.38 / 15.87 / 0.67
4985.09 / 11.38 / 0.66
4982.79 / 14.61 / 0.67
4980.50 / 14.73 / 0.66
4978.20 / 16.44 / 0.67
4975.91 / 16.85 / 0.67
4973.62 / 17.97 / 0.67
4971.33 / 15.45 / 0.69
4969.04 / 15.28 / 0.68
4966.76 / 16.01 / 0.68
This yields 1.34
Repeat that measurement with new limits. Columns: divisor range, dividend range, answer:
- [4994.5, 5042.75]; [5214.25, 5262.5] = 1.32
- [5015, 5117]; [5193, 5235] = 1.12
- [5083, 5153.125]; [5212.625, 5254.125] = 1.36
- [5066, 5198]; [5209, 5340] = 1.44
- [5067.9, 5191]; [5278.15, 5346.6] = 1.56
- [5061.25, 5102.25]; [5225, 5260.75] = 1.39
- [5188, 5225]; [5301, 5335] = 1.39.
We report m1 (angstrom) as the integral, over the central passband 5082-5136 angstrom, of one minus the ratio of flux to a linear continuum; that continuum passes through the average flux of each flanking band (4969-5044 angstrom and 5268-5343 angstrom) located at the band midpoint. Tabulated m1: 9.7 angstrom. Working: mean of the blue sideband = 14.8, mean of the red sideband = 20.1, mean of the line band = 13.6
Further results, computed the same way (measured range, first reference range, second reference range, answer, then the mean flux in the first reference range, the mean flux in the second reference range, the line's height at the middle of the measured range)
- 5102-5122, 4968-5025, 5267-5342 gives 3.6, 14.9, 20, 16.8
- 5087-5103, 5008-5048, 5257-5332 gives 1.8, 14.5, 19.8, 15.9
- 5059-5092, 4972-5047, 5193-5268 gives 3.6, 14.8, 17.3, 15.6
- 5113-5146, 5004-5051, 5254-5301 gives 4.7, 14.7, 18.7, 16.4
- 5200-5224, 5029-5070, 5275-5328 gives 4.7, 14.7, 21.2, 18.9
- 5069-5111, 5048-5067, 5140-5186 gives 1.8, 14.8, 12.8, 14.2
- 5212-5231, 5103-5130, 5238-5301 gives -0.3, 13.5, 19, 17.3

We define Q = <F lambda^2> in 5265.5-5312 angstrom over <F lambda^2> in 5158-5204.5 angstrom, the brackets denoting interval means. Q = 1.5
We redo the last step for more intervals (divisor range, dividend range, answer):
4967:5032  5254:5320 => 1.49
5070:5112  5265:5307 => 1.50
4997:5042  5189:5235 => 1.17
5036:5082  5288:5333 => 1.61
